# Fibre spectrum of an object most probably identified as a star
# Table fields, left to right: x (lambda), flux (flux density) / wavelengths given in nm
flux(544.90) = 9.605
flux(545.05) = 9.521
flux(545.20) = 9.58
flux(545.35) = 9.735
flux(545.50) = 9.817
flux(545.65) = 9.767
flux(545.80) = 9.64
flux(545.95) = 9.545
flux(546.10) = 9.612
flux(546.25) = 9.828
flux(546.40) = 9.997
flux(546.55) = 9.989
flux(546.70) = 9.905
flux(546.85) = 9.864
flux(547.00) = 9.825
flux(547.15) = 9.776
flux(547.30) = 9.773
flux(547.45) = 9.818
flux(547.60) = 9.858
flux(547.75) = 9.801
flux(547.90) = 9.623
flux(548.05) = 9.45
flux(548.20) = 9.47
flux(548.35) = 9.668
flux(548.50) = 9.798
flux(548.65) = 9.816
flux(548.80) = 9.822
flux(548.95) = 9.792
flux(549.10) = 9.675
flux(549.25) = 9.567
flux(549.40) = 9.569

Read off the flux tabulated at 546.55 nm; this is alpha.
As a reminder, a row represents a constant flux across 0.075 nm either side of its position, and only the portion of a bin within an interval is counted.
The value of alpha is 9.989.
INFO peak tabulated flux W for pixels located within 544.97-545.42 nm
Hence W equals 9.735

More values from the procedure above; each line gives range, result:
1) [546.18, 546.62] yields 9.997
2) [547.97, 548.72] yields 9.816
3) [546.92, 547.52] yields 9.825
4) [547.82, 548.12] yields 9.623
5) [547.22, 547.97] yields 9.858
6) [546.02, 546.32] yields 9.828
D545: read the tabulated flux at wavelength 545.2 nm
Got 9.58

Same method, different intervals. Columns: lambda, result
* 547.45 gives 9.818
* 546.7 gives 9.905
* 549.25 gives 9.567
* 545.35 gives 9.735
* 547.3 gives 9.773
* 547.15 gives 9.776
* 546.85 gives 9.864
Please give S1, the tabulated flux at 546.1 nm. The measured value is 9.612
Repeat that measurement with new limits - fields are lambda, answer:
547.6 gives 9.858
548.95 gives 9.792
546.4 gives 9.997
